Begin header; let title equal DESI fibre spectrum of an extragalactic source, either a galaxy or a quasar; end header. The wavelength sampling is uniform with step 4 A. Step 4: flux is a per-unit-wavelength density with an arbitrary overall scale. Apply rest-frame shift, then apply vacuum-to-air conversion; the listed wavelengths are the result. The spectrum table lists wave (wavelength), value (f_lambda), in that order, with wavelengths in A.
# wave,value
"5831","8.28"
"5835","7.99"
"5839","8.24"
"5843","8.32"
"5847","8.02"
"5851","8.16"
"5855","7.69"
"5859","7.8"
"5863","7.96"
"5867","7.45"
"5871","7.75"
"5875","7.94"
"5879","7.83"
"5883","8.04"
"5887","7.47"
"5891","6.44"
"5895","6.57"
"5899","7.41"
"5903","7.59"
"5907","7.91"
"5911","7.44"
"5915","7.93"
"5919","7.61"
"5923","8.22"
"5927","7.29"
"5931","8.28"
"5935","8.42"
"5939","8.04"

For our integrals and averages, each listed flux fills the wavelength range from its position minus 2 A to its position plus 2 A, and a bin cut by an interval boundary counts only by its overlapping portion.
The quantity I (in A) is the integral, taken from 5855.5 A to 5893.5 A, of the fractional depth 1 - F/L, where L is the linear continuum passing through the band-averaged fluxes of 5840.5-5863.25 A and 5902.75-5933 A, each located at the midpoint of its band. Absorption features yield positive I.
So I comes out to 1.5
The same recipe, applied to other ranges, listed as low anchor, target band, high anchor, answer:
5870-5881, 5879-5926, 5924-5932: 1.75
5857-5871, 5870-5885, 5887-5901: -1.10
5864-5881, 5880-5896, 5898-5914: 1.01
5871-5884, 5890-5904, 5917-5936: 1.62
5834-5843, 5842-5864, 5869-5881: 0.18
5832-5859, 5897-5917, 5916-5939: 0.84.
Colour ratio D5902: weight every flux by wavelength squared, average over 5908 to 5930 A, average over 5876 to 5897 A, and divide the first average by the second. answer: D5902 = 1.07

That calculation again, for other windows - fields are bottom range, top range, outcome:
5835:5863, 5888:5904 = 0.89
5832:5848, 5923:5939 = 1.02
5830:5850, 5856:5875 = 0.96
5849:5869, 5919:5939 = 1.05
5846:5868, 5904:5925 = 1.01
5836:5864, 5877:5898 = 0.92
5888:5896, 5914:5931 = 1.19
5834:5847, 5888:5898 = 0.83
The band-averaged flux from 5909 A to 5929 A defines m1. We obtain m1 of 7.7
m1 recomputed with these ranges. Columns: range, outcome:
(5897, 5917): 7.66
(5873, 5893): 7.54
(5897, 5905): 7.5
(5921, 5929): 7.76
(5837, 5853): 8.19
